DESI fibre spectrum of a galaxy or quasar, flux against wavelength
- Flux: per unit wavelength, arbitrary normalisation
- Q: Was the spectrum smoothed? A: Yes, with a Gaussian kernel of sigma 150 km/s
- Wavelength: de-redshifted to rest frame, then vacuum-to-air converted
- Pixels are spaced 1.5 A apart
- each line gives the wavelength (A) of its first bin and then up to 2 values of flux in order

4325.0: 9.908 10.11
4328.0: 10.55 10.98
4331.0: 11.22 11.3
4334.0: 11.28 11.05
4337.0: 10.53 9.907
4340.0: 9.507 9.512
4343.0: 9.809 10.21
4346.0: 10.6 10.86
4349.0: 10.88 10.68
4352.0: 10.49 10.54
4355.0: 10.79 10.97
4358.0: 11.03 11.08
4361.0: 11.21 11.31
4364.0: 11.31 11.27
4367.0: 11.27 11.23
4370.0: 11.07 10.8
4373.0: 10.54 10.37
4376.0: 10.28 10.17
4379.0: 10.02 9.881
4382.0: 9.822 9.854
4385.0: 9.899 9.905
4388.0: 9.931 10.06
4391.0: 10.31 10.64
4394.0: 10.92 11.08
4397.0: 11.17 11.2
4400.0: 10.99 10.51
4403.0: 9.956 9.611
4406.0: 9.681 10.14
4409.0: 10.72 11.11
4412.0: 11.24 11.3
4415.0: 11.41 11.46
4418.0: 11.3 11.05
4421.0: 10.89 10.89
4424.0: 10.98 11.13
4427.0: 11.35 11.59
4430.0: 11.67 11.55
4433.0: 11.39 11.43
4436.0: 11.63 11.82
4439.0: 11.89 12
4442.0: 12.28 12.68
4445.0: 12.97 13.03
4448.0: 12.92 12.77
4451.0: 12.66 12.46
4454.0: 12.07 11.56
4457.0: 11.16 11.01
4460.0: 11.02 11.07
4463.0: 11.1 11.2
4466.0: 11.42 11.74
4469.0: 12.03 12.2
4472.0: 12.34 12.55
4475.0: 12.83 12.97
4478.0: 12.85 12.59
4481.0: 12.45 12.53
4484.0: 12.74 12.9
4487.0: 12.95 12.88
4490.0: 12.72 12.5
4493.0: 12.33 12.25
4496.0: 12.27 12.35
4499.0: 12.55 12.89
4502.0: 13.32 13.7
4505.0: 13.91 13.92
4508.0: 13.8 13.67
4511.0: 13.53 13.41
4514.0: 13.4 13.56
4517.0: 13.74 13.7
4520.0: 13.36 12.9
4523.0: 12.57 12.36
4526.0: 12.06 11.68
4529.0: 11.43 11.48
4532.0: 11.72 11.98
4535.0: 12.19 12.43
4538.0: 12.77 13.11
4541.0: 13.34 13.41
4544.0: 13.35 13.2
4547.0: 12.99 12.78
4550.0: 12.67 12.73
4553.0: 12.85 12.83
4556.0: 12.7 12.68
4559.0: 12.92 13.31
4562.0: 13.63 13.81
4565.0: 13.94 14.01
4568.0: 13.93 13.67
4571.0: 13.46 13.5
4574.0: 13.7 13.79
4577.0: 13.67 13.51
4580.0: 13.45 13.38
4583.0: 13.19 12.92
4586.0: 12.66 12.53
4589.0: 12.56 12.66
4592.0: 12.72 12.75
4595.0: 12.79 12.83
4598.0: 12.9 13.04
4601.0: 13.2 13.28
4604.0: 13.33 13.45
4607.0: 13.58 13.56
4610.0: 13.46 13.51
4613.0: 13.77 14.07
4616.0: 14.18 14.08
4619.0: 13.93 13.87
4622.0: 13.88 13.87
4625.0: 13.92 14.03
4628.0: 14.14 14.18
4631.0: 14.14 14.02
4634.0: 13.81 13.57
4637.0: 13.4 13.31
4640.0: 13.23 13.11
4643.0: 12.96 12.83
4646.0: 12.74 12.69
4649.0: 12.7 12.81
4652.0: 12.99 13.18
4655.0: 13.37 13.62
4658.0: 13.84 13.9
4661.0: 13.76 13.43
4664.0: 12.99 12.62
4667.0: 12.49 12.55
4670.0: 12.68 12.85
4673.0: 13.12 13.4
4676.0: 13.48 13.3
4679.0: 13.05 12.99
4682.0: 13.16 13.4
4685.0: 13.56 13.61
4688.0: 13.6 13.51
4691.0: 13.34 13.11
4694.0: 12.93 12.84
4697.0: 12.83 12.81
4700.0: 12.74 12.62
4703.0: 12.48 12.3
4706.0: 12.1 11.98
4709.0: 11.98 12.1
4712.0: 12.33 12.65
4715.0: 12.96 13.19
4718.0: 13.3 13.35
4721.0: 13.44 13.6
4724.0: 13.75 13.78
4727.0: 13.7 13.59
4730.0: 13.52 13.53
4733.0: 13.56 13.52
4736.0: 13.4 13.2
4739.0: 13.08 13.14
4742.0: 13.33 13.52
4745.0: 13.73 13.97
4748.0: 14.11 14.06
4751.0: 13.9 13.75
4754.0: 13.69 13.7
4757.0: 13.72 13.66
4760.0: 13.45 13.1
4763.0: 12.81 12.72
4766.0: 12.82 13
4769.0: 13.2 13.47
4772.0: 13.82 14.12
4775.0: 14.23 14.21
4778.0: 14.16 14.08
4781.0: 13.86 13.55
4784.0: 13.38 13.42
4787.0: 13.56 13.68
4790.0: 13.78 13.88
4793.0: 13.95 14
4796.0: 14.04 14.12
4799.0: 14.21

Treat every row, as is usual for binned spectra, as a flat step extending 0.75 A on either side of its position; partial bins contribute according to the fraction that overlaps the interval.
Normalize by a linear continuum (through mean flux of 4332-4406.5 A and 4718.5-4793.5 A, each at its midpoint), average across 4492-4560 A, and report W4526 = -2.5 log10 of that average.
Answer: -0.096 mag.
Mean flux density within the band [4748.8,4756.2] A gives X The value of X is 13.8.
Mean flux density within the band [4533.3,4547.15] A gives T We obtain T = 12.9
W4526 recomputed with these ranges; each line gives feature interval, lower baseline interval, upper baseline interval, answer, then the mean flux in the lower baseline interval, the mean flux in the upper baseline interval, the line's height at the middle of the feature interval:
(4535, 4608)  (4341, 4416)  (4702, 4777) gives -0.096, 10.6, 13.3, 12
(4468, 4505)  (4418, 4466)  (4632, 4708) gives -0.061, 11.7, 13.1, 12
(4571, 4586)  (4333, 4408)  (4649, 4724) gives -0.106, 10.5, 13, 12.2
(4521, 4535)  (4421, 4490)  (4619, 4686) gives 0.044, 12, 13.3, 12.5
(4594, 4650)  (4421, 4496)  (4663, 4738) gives -0.063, 12.1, 13.1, 12.7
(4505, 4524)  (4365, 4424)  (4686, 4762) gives -0.165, 10.6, 13.2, 11.6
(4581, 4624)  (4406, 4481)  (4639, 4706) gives -0.054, 11.7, 13.1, 12.7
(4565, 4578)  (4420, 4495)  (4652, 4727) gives -0.098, 12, 13.1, 12.5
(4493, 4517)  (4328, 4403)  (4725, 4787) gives -0.136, 10.6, 13.6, 11.7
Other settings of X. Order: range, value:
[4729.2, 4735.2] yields 13.5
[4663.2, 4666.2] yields 12.8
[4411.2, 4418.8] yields 11.3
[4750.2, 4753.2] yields 13.8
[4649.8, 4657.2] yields 13.2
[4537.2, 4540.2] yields 12.9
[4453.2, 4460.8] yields 11.4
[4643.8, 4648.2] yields 12.8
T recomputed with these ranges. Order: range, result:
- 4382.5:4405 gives 10.4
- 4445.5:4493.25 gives 12.2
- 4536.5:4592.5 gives 13.2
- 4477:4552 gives 12.8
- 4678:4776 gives 13.3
